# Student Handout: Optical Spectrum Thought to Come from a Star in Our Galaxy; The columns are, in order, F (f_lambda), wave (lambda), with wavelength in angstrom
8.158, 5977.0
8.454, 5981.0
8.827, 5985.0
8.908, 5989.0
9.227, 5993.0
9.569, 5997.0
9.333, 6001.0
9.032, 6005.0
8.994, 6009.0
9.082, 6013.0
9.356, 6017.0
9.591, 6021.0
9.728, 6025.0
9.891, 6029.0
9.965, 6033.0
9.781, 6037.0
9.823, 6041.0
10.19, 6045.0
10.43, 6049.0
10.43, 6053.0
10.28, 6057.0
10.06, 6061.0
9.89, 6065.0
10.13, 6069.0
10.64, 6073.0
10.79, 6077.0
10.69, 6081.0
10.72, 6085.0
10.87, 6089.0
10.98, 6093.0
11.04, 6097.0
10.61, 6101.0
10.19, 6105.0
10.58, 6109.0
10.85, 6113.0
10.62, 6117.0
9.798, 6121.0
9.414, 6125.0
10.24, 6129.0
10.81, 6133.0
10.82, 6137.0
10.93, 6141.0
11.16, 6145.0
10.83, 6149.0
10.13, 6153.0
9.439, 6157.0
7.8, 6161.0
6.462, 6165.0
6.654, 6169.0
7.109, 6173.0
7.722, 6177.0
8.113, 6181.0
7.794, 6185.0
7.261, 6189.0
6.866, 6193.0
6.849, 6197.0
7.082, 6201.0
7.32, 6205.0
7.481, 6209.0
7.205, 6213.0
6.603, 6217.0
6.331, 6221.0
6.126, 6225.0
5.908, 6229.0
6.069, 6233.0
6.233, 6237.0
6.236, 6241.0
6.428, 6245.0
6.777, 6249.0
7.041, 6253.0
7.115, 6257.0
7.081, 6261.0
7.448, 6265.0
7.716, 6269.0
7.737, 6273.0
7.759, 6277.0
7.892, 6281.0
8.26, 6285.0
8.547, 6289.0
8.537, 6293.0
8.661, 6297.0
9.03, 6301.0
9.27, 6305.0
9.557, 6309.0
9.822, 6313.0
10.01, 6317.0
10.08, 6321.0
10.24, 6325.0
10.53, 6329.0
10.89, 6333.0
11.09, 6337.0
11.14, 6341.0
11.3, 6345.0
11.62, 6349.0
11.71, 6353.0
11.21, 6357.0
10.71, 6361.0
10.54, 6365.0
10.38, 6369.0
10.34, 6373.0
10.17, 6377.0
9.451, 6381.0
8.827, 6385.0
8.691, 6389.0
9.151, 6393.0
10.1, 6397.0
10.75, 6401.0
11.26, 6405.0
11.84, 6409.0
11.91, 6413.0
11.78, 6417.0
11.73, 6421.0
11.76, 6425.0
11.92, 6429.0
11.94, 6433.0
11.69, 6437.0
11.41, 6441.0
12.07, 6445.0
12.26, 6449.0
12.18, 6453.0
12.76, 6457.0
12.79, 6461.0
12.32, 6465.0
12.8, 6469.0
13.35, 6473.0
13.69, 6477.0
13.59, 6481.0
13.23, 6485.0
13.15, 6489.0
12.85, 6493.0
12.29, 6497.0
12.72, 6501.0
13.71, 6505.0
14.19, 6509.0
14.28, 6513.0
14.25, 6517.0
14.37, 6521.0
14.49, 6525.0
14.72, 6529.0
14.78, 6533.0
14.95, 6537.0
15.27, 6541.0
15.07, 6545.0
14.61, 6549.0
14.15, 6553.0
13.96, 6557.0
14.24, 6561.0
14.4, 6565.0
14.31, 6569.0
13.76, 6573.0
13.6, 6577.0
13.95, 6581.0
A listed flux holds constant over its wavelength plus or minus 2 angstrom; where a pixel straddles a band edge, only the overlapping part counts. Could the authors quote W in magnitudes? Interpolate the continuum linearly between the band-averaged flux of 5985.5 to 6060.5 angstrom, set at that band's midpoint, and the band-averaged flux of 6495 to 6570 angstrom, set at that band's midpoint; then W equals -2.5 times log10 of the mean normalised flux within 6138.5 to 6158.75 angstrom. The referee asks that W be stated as 0.03 mag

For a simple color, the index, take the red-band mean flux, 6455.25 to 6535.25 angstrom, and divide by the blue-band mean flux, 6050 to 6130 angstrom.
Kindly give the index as 1.3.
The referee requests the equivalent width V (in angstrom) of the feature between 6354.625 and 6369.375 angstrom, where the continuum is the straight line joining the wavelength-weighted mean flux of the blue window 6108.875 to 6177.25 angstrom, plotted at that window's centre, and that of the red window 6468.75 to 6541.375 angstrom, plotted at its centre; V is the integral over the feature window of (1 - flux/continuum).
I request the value 1.6 angstrom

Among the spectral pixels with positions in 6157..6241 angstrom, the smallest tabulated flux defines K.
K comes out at 5.908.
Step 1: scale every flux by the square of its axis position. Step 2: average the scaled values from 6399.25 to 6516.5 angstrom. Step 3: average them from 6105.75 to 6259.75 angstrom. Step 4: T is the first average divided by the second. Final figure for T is 1.7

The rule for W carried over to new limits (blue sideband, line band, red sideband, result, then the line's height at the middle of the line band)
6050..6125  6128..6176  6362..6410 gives 0.120 mag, 10.4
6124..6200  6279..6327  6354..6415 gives 0.071 mag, 9.77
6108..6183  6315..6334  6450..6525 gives 0.112 mag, 11.4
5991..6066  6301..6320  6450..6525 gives 0.231 mag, 11.9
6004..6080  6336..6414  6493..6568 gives 0.209 mag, 12.8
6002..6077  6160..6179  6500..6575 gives 0.477 mag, 11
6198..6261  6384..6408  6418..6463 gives 0.105 mag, 10.9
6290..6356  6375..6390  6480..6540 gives 0.215 mag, 11.4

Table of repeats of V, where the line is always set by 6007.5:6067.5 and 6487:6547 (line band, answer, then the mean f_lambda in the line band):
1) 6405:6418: 1.4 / 11.8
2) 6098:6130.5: 0.6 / 10.3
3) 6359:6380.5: 4.1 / 10.4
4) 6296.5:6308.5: 3.0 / 9.1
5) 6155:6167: 3.3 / 7.9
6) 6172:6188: 4.9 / 7.69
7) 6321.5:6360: 4.6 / 11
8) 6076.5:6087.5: -0.5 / 10.7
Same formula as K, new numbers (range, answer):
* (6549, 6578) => 13.6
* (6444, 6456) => 12.07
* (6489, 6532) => 12.29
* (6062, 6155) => 9.414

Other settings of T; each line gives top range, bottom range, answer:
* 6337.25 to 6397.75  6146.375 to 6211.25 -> 1.41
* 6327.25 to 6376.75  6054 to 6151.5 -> 1.12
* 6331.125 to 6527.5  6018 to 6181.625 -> 1.34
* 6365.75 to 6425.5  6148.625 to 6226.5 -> 1.50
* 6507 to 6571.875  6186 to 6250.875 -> 2.40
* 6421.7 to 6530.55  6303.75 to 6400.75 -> 1.31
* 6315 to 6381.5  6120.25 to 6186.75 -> 1.25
